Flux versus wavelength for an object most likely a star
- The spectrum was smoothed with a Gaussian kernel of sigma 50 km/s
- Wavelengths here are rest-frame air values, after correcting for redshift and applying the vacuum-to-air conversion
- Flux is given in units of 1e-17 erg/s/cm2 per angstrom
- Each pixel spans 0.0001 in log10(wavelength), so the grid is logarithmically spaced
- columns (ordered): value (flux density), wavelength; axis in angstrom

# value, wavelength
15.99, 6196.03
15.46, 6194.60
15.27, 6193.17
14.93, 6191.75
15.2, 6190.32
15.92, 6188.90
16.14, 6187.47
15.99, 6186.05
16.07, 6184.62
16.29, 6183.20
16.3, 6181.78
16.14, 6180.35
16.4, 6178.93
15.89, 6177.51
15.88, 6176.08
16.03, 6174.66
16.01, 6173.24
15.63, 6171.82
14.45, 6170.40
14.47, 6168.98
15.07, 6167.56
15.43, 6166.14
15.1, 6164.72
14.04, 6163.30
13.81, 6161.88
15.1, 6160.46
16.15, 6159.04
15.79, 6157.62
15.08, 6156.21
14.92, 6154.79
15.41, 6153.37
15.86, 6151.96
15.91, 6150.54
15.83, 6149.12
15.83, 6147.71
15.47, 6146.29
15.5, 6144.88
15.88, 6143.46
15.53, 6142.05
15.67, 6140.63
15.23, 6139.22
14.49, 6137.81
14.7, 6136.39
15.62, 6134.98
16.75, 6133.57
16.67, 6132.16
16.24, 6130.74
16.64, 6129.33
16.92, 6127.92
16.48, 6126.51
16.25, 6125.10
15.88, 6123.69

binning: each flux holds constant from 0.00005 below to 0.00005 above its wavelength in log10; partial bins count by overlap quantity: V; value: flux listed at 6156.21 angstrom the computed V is 15.08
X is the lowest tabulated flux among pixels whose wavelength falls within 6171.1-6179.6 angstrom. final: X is 15.63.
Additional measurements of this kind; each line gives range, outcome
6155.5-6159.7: 15.08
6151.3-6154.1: 15.41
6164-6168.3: 15.07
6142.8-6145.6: 15.5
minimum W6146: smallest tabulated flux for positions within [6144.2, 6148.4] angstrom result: 15.47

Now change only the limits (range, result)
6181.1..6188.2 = 15.99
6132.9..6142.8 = 14.49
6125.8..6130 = 16.48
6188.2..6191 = 15.2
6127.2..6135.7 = 15.62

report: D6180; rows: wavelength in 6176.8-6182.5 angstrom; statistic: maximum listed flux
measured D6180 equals 16.4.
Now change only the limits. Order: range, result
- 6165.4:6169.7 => 15.43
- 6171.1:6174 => 16.01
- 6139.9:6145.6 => 15.88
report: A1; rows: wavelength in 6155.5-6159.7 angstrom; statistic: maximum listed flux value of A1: 16.15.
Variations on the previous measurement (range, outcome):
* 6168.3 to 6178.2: 16.03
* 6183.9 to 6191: 16.14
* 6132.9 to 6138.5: 16.75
